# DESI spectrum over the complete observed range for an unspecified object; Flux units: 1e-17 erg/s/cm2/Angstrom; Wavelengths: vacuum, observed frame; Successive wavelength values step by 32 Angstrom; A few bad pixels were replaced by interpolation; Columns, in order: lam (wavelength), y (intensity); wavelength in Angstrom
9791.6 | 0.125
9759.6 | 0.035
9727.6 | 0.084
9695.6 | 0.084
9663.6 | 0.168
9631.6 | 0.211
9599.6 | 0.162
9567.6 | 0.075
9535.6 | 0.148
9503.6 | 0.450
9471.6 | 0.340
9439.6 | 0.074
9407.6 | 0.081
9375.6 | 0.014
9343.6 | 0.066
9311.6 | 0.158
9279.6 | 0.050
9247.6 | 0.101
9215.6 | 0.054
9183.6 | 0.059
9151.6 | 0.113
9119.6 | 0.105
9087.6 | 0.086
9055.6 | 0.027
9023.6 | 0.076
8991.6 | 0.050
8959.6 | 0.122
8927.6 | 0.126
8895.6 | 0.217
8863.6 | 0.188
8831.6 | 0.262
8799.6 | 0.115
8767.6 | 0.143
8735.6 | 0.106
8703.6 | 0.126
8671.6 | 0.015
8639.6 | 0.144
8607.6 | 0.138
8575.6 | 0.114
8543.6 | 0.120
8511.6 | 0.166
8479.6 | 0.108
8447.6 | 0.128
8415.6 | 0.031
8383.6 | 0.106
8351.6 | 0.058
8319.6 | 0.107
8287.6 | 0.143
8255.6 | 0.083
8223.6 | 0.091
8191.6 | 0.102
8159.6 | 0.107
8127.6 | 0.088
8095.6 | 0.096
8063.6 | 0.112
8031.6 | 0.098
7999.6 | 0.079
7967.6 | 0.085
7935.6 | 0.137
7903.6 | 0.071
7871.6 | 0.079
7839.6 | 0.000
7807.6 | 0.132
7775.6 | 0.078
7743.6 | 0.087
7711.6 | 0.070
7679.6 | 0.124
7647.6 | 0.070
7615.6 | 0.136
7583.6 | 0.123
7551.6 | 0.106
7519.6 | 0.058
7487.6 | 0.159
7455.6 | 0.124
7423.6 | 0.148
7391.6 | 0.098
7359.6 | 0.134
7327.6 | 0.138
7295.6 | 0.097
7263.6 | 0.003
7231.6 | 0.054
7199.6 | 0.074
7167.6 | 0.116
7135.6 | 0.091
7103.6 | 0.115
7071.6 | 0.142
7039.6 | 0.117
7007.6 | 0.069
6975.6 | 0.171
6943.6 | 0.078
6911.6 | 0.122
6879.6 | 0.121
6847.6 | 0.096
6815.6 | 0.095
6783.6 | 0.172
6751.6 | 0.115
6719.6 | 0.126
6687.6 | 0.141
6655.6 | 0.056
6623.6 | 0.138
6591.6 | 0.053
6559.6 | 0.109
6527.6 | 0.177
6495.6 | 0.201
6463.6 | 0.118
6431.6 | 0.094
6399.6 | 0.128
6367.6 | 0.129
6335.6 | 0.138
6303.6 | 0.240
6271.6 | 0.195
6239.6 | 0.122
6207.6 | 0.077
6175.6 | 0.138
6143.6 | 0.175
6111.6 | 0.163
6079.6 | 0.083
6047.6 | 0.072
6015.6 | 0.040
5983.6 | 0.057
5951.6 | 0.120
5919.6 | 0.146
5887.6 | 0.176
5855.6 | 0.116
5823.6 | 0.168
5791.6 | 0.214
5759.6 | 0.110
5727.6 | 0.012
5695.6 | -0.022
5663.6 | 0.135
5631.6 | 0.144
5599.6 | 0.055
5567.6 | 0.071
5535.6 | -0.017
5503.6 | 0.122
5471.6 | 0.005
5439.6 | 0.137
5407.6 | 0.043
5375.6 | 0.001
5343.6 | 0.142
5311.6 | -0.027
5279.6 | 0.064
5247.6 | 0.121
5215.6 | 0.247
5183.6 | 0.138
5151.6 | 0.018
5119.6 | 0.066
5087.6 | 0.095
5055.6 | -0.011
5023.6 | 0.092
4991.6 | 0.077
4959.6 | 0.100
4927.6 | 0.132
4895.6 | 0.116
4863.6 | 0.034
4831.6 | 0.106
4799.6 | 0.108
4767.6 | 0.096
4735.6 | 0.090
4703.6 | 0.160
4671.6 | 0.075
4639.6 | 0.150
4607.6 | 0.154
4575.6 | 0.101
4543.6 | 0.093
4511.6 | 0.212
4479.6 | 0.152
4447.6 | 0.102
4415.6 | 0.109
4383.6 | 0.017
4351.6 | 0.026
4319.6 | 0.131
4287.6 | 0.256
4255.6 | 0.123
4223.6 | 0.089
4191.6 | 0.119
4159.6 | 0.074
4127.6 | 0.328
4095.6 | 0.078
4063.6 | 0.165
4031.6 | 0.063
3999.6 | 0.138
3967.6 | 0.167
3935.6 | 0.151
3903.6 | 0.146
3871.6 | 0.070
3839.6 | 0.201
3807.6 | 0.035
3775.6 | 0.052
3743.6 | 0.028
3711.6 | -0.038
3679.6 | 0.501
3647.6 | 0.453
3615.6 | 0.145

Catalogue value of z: 1.547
